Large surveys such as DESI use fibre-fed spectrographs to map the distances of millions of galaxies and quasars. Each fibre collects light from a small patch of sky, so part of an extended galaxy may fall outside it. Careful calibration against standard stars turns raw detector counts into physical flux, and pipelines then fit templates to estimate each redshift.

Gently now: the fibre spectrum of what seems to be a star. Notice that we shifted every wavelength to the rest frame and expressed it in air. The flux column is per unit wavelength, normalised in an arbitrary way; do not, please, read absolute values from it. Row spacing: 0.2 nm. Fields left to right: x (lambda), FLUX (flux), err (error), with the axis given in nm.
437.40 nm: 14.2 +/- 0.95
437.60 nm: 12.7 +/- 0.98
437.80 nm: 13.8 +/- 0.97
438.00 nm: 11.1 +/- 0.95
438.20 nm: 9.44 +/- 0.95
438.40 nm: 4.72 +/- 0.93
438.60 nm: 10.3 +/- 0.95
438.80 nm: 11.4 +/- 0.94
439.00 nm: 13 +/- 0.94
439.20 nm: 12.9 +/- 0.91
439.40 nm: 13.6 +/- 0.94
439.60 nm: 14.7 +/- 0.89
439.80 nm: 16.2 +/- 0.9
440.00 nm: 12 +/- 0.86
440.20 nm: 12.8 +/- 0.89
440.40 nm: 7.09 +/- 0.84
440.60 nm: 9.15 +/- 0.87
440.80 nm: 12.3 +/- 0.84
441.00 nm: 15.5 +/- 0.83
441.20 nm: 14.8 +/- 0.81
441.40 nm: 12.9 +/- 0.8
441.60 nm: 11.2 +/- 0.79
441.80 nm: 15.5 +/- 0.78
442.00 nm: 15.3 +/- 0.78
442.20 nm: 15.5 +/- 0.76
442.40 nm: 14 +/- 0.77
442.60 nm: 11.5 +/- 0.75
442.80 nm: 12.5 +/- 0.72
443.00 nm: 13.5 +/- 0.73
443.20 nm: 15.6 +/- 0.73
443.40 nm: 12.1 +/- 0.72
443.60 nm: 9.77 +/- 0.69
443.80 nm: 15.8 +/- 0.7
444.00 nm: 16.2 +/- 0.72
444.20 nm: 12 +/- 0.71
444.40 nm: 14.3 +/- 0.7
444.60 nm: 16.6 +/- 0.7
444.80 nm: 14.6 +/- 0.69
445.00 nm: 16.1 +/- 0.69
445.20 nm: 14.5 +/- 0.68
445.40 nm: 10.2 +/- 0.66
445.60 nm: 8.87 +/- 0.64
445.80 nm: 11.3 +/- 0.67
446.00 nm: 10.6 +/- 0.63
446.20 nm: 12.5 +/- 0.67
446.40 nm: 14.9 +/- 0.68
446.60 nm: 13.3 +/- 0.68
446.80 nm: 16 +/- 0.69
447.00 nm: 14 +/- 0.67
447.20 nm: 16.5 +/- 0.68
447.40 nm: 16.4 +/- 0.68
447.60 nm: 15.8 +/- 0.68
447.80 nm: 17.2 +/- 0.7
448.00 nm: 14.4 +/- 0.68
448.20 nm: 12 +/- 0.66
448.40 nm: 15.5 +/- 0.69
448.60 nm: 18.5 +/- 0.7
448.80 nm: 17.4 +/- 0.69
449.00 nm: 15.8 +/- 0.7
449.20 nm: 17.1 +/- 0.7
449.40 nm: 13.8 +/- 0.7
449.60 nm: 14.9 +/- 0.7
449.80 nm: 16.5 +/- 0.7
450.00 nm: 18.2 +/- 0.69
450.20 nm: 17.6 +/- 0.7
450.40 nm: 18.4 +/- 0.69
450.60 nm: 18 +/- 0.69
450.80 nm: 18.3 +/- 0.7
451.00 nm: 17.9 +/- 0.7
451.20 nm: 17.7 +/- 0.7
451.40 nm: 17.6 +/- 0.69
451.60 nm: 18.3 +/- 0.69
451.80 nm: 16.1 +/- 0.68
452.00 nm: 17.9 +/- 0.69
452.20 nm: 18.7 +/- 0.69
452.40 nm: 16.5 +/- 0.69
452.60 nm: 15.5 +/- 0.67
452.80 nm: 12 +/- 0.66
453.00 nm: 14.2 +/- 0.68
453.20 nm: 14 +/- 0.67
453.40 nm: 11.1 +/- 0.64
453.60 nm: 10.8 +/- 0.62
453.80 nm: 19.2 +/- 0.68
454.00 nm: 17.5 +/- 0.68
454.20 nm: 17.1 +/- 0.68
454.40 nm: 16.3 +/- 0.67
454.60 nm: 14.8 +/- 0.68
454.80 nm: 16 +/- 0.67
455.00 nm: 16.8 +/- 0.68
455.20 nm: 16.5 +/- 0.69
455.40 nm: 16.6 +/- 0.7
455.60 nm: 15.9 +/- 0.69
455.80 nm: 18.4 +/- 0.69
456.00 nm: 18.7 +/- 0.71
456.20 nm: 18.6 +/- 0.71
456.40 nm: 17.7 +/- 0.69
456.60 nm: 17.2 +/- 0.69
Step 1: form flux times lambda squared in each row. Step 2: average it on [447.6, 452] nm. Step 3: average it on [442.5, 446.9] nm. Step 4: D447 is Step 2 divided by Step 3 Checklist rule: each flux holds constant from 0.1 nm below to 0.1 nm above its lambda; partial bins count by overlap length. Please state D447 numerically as 1.29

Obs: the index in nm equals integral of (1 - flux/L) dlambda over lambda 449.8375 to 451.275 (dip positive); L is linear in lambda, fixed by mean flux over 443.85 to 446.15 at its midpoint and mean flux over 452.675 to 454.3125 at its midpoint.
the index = -0.40 nm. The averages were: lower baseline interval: 13.2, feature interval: 18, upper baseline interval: 14.5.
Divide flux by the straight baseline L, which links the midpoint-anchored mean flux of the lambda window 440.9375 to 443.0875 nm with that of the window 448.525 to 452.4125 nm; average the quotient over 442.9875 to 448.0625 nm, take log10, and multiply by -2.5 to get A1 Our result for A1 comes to 0.10 mag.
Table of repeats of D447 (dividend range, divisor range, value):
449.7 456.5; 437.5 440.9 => 1.53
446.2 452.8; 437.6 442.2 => 1.38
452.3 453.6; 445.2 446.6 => 1.20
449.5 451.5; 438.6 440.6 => 1.49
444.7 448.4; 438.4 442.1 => 1.13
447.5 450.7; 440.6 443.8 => 1.26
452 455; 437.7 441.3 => 1.37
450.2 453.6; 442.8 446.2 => 1.27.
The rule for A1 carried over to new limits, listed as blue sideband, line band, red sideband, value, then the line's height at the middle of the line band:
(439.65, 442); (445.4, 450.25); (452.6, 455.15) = -0.060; 14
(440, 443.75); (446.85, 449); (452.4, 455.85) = -0.120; 14.1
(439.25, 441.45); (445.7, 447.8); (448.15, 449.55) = 0.062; 15.1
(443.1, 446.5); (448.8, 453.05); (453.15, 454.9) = -0.152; 14.6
